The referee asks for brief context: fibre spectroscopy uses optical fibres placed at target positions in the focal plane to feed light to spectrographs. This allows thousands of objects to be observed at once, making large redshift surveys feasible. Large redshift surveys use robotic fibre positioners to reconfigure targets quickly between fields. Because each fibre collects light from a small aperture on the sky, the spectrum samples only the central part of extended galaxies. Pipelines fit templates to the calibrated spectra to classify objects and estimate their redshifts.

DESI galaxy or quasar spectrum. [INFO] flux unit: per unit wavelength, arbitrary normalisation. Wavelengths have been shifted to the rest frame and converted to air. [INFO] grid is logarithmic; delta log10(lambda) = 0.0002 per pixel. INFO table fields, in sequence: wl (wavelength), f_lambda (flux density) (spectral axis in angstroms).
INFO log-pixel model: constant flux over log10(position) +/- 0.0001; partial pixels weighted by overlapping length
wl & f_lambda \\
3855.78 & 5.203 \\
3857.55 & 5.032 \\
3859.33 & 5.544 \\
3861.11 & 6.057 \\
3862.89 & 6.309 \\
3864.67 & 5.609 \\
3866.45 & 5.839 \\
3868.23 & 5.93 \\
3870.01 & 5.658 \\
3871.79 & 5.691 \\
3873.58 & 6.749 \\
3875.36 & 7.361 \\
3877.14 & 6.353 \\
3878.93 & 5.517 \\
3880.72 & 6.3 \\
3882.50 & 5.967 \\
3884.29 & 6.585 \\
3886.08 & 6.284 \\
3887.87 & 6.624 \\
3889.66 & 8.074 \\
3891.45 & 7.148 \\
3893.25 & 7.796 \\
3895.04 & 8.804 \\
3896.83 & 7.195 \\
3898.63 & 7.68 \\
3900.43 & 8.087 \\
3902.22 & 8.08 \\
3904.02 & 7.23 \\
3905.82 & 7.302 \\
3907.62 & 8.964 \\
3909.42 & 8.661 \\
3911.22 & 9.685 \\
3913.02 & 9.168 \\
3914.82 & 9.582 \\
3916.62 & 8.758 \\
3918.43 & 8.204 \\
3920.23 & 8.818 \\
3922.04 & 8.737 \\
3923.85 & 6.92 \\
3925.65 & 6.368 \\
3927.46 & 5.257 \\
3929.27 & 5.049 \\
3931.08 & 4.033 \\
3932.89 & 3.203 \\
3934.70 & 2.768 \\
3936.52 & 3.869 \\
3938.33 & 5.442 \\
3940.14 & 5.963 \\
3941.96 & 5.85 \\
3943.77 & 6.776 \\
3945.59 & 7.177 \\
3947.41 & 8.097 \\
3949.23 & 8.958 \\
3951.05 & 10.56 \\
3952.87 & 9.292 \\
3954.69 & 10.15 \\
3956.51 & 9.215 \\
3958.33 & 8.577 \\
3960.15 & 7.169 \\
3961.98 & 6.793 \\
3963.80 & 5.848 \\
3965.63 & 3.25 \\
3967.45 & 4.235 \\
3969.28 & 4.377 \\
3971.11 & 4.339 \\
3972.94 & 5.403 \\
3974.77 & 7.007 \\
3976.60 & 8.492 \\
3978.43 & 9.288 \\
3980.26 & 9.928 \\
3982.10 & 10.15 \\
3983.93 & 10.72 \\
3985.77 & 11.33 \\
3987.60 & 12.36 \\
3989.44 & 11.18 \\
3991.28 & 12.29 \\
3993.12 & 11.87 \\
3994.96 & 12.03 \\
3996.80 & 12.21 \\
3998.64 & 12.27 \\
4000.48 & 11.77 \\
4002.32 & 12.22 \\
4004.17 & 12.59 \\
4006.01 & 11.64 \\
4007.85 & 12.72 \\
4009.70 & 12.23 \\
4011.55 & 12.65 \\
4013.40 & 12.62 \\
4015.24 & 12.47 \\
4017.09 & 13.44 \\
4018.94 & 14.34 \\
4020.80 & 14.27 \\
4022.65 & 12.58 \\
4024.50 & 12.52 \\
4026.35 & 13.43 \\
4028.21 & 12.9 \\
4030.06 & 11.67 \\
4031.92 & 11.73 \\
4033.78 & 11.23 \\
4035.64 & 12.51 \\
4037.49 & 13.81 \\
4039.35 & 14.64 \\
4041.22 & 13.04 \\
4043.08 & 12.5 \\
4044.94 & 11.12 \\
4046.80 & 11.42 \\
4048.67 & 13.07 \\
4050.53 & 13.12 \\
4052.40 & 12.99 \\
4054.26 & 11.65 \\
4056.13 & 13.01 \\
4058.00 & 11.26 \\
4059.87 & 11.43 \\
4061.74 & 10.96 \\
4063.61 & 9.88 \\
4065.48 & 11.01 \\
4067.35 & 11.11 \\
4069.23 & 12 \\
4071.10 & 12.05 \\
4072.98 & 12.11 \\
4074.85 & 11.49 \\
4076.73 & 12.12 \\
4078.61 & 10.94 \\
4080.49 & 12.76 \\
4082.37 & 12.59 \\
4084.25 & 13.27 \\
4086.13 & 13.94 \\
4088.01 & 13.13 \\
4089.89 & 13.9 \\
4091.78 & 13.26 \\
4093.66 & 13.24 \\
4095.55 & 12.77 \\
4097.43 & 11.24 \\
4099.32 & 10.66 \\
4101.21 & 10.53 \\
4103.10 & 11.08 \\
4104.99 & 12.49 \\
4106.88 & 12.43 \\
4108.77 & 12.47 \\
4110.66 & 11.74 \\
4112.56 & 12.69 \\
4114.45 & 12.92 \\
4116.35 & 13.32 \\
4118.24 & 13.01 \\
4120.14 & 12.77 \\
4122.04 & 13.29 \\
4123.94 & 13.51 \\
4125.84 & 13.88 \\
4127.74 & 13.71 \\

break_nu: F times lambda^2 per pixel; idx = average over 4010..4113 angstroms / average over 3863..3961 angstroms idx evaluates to 1.86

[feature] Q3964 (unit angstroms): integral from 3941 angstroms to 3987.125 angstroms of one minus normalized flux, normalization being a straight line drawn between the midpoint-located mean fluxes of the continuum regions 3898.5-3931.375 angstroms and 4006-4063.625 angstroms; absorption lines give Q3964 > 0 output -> 9.3 angstroms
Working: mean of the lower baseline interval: 7.78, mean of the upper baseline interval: 12.5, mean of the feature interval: 7.76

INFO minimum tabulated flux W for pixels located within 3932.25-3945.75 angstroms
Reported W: 2.768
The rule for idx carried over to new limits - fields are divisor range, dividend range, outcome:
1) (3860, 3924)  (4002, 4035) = 1.83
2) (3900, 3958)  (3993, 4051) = 1.79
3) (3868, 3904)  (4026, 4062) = 1.94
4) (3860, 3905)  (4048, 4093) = 1.99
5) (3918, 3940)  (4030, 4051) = 2.33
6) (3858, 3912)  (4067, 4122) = 1.98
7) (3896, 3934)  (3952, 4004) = 1.27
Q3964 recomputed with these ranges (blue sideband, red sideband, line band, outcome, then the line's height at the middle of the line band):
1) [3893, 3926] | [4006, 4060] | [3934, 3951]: 5.6 angstroms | 9.42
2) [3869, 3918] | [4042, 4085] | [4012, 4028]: -3.6 angstroms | 10.8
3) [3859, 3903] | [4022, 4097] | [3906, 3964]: 7.2 angstroms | 8.41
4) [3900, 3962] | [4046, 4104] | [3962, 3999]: 1.1 angstroms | 9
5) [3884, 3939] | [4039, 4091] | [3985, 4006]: -4.4 angstroms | 9.9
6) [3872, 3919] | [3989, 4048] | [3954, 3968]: 4.5 angstroms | 10.2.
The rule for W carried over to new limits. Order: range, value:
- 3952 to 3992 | 3.25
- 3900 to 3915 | 7.23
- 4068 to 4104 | 10.53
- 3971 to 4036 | 4.339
